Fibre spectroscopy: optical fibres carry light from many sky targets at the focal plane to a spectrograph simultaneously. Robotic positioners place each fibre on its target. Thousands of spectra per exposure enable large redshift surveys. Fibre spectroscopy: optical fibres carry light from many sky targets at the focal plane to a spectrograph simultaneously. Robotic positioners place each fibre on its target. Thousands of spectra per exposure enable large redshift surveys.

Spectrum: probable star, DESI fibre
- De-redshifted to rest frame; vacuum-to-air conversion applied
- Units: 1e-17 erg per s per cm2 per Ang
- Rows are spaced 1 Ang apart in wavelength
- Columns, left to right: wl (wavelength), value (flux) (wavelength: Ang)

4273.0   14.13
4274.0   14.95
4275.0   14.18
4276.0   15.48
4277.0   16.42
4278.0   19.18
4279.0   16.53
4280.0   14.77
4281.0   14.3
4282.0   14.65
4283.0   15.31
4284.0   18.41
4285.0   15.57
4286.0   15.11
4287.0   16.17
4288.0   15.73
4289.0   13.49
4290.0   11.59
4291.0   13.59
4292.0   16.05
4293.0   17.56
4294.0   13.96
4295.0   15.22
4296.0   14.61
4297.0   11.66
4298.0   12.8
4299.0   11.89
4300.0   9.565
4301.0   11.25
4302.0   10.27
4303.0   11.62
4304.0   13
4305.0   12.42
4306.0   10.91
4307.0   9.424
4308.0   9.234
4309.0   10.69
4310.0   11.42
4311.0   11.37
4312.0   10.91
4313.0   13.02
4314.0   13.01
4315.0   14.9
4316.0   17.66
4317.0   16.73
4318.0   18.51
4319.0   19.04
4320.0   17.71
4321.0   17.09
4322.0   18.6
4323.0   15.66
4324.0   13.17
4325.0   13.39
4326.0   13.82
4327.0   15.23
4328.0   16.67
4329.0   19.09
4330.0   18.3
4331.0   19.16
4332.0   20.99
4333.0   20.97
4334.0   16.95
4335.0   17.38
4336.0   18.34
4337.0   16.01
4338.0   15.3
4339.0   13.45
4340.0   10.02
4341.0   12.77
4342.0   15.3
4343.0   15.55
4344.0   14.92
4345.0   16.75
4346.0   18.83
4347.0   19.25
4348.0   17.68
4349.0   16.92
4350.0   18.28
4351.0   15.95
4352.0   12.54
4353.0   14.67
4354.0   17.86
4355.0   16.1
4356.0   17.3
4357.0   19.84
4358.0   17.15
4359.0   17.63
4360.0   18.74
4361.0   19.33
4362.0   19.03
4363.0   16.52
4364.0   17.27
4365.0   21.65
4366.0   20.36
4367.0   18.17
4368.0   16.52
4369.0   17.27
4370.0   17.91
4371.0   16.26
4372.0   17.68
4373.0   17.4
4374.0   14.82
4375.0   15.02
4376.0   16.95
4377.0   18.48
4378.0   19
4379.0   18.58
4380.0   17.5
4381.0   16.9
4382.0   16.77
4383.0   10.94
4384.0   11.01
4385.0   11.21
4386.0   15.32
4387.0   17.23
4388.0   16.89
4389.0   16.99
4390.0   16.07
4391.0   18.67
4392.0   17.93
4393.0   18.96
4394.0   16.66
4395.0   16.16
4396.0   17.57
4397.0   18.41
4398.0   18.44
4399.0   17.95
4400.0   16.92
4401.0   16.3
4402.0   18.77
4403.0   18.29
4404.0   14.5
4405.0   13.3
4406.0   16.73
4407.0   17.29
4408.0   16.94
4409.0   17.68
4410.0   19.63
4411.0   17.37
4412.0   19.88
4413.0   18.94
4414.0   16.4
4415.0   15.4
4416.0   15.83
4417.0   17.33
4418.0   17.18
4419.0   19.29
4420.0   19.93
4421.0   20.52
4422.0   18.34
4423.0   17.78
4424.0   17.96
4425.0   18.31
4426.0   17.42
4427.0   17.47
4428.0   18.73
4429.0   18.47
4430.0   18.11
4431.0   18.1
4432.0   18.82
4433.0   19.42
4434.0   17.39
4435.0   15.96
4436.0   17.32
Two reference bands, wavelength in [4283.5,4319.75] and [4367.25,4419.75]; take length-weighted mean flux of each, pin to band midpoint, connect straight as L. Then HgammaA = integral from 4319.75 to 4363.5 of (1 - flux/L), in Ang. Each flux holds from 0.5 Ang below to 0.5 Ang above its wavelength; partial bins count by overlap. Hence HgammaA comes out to -4.95 Ang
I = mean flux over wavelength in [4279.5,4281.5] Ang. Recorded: 14.5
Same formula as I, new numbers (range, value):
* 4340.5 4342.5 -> 14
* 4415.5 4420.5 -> 17.9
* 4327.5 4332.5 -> 18.8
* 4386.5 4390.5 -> 16.8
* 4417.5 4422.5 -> 19.1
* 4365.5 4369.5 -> 18.1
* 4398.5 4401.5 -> 17.1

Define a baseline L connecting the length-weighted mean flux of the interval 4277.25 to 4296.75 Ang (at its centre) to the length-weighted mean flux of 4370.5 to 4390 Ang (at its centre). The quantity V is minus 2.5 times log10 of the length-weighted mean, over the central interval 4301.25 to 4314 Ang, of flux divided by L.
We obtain 0.35 mag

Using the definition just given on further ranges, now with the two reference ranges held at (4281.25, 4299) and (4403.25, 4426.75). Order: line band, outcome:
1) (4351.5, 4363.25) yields -0.064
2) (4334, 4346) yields 0.038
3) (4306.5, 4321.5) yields 0.091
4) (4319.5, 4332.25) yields -0.083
